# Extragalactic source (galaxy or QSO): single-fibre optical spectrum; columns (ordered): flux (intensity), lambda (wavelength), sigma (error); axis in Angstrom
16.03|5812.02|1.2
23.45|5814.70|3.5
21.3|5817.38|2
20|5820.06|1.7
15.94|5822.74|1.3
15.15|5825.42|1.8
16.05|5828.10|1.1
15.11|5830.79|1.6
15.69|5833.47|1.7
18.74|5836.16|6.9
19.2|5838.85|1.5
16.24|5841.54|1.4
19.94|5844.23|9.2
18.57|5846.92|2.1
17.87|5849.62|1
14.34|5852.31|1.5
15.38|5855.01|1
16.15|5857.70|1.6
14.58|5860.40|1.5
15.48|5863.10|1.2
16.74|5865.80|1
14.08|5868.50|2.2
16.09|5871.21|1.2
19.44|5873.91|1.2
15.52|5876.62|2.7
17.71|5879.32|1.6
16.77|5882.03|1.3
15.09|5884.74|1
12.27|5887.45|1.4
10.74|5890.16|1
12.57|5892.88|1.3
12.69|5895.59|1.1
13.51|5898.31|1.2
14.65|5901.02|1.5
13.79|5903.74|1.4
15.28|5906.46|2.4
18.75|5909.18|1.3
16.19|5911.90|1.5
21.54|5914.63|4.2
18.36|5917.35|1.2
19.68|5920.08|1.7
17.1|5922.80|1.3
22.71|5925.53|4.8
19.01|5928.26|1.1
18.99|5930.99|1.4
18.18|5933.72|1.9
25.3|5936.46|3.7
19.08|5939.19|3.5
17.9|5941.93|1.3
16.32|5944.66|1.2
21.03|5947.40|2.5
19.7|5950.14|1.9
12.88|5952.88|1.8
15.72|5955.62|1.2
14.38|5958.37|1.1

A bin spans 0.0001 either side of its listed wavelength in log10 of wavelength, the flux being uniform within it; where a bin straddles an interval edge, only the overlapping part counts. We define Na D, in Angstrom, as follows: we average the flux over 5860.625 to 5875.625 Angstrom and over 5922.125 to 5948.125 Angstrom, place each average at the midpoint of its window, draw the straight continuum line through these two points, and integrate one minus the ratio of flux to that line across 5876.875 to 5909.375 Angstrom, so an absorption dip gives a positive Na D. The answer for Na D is 5.74 Angstrom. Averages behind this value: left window 16.2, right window 19.6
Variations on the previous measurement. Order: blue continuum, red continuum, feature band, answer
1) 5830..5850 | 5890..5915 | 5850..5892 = 2.5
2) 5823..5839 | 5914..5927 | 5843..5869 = 1.4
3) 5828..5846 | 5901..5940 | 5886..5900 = 4.5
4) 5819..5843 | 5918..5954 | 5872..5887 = 1.1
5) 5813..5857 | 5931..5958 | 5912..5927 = -1.1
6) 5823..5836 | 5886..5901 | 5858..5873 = -1.7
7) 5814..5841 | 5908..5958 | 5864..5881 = 1.6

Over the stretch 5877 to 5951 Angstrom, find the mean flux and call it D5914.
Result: 17.2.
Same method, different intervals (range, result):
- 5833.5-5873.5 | 16.7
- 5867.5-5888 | 16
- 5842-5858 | 17.1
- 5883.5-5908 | 13.4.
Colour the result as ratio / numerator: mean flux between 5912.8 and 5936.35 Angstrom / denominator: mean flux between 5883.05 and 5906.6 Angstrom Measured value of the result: 1.47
